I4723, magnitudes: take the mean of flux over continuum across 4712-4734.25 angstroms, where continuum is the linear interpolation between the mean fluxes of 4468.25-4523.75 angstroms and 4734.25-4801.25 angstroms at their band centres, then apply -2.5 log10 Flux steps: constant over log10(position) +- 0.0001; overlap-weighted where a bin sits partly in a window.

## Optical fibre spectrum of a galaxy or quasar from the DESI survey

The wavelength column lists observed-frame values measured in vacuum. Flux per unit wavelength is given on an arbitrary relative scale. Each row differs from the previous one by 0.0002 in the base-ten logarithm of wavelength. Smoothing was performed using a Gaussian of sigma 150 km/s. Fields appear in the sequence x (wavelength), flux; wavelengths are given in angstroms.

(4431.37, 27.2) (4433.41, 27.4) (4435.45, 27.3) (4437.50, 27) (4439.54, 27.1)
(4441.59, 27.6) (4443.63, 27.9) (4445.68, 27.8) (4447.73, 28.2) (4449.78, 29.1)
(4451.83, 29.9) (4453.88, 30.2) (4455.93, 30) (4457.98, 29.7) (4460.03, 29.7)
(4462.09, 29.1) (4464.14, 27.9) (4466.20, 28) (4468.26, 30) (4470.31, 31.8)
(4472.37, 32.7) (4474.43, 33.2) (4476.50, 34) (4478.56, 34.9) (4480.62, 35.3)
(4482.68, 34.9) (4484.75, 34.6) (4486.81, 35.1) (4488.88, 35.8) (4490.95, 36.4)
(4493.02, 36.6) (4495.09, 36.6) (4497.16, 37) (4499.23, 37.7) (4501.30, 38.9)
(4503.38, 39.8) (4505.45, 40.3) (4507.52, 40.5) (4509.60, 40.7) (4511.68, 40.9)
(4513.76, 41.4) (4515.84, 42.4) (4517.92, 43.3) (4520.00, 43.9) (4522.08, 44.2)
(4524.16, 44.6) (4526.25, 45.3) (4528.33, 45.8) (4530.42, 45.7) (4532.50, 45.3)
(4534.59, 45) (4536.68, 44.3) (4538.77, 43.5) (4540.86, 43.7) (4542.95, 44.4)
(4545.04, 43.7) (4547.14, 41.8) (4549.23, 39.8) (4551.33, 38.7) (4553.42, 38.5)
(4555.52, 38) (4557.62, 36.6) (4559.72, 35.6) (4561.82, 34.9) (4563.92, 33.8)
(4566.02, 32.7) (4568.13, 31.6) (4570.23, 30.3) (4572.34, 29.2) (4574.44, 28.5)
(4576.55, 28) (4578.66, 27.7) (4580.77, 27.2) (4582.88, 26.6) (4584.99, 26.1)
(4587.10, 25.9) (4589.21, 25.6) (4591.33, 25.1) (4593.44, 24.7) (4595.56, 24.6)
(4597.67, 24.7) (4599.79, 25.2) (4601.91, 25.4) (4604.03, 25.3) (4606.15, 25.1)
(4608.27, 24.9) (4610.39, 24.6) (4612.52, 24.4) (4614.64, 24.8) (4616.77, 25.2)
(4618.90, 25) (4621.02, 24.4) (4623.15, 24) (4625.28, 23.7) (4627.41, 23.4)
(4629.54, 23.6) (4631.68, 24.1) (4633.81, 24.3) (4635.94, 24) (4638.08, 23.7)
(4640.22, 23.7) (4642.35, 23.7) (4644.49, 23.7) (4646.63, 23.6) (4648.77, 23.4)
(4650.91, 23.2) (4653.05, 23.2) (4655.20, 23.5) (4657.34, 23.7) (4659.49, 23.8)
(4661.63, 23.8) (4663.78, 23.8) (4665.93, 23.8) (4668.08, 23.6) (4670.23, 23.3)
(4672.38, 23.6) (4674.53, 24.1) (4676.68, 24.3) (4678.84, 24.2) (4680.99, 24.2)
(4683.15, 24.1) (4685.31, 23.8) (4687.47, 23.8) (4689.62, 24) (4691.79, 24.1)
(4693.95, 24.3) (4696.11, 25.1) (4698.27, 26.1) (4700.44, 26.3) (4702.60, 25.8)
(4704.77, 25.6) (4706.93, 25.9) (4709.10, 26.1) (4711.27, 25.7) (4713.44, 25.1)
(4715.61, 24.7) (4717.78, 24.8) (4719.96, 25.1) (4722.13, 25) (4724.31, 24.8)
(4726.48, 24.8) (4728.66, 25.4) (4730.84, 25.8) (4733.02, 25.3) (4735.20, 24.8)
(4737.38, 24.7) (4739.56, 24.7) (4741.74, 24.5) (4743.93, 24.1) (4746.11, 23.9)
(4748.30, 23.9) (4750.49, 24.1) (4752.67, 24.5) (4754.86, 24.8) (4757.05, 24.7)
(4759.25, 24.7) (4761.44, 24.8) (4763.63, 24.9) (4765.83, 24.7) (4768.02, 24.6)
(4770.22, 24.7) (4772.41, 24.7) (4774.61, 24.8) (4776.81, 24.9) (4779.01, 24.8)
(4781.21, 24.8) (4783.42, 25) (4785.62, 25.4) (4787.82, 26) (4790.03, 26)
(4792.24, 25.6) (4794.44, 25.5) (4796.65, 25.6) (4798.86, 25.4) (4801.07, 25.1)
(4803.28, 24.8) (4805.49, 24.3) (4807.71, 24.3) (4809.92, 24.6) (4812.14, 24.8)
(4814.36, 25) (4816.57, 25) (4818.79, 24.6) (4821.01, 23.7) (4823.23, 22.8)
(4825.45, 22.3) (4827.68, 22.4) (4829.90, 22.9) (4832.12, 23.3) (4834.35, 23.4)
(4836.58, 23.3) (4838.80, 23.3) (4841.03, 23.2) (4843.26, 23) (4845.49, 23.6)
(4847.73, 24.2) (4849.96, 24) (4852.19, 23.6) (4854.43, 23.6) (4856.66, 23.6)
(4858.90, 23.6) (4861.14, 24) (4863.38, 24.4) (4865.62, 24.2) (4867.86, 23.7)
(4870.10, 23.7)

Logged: 0.08 mag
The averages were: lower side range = 37.8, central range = 25.1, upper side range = 24.9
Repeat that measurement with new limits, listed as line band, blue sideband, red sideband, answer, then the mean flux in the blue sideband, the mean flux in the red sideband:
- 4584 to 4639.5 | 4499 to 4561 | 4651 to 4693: 0.26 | 41.8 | 23.8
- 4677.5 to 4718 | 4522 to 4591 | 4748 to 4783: 0.14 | 36.5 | 24.7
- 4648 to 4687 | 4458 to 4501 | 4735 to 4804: 0.18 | 33.6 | 24.9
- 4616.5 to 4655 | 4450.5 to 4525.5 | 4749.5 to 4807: 0.26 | 35.9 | 25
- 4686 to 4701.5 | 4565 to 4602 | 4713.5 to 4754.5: 0.03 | 27.2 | 24.7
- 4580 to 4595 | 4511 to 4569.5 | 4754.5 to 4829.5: 0.42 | 41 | 24.7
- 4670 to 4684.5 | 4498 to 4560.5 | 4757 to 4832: 0.32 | 41.8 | 24.6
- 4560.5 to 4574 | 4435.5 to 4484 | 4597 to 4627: -0.21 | 30.2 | 24.7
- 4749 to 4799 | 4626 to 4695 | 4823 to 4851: -0.07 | 23.8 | 23.2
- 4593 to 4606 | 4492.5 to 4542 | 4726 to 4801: 0.41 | 42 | 24.9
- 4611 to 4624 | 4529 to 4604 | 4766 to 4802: 0.27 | 33.7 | 25.2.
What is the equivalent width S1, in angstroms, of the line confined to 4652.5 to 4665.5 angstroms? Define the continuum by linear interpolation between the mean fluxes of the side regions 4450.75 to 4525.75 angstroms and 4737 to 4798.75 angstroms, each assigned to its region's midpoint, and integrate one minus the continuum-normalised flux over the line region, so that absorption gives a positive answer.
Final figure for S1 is 2.46 angstroms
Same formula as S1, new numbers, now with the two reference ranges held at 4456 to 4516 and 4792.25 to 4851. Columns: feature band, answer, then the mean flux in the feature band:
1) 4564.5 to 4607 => 6.5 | 27.1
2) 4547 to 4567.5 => -2.4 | 36.7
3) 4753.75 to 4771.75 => 0.9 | 24.7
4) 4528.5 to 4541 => -4.1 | 44.7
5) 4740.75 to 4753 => 1.1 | 24.1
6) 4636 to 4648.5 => 2.6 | 23.7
